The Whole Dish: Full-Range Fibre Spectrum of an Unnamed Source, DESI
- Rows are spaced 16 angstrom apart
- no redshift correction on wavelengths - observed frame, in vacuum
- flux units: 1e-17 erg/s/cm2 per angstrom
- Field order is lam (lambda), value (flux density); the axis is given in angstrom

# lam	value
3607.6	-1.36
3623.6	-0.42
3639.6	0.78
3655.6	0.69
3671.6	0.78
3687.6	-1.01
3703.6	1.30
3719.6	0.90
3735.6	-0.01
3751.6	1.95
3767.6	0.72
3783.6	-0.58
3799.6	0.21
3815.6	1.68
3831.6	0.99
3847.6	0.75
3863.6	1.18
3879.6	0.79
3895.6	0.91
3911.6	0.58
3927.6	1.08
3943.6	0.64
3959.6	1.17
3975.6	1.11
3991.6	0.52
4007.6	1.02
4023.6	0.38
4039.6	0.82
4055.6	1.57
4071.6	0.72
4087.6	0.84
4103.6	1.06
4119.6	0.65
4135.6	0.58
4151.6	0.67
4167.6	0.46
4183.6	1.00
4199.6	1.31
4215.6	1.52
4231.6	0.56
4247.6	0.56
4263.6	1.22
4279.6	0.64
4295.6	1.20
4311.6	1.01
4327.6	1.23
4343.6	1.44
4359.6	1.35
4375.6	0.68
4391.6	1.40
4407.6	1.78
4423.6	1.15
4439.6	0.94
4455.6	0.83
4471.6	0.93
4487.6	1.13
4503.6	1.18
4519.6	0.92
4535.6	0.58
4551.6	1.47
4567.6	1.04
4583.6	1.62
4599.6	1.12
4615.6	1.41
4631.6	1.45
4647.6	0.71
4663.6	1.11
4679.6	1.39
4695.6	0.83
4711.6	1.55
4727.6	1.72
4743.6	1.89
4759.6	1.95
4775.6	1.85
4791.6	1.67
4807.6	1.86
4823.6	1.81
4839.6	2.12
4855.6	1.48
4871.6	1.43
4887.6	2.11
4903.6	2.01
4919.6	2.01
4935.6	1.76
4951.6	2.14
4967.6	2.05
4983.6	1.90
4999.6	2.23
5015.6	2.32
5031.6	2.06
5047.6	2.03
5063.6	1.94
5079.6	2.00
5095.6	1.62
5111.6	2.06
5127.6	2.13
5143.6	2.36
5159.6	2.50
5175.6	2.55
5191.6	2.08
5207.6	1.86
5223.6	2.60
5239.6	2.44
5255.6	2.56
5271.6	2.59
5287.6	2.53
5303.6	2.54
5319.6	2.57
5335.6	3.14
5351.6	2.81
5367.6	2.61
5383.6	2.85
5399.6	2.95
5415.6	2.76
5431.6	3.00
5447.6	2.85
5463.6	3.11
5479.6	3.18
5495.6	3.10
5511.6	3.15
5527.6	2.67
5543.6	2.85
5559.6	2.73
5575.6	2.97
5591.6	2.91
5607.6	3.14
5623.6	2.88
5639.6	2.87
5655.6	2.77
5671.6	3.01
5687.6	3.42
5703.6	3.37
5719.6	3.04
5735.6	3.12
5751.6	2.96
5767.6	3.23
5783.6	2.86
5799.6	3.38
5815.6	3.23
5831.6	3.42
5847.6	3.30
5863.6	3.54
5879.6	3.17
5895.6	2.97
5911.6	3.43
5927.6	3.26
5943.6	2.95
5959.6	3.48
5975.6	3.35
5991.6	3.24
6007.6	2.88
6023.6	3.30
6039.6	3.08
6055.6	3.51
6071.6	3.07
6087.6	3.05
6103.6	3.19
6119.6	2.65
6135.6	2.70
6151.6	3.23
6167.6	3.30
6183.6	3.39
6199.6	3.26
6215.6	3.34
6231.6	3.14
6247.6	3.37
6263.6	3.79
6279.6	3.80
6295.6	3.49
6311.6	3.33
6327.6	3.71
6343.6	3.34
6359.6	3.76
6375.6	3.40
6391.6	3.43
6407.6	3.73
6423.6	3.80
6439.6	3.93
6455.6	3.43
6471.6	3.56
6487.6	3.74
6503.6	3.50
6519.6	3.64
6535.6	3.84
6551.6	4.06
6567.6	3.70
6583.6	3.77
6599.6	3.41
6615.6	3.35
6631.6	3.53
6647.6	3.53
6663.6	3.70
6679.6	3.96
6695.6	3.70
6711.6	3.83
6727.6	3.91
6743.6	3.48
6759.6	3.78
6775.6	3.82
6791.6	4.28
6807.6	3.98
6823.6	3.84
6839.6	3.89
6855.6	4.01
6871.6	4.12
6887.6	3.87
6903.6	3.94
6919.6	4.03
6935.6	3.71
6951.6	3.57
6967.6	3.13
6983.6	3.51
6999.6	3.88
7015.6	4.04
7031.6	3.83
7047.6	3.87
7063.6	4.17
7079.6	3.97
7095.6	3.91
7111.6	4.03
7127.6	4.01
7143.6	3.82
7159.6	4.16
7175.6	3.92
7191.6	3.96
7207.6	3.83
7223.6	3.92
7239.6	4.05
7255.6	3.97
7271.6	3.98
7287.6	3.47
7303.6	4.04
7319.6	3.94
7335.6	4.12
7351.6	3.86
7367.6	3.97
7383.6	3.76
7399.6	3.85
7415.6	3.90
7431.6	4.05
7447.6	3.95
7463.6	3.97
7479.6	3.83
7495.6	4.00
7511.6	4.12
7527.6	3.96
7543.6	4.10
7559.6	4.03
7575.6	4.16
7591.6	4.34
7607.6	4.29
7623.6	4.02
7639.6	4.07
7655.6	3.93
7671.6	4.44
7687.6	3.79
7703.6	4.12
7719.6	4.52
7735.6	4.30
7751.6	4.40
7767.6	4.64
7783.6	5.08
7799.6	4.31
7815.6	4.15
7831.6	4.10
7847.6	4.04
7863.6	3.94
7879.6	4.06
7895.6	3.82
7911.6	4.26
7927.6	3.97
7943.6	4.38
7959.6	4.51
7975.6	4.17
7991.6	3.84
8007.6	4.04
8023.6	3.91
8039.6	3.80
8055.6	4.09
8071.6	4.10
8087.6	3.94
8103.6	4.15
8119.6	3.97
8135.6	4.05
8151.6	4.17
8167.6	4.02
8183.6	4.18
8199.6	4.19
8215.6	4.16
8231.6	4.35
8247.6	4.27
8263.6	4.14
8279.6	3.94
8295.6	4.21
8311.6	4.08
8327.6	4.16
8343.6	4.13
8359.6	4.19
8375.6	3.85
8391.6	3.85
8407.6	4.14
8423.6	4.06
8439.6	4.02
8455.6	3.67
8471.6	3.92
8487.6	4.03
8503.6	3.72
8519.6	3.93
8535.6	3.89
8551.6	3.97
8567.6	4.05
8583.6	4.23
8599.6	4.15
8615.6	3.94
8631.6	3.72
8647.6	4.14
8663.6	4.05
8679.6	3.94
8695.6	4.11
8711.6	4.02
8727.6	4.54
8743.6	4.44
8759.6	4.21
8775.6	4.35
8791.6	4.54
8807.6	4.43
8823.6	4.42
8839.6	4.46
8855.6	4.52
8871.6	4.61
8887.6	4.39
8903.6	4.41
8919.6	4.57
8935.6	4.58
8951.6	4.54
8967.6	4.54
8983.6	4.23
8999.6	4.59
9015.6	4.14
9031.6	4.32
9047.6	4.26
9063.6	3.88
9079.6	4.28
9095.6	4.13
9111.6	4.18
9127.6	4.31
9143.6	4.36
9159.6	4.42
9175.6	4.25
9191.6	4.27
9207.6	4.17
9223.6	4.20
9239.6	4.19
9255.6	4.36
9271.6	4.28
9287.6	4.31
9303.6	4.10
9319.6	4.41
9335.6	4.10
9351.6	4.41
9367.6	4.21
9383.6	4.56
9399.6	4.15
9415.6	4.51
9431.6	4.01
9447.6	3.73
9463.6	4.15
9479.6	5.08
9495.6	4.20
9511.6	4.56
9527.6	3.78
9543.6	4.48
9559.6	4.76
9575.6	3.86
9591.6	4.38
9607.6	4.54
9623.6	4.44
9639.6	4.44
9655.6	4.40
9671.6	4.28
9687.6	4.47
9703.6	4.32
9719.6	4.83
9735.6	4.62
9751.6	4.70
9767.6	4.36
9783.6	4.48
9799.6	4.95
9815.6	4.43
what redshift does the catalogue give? 0.183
